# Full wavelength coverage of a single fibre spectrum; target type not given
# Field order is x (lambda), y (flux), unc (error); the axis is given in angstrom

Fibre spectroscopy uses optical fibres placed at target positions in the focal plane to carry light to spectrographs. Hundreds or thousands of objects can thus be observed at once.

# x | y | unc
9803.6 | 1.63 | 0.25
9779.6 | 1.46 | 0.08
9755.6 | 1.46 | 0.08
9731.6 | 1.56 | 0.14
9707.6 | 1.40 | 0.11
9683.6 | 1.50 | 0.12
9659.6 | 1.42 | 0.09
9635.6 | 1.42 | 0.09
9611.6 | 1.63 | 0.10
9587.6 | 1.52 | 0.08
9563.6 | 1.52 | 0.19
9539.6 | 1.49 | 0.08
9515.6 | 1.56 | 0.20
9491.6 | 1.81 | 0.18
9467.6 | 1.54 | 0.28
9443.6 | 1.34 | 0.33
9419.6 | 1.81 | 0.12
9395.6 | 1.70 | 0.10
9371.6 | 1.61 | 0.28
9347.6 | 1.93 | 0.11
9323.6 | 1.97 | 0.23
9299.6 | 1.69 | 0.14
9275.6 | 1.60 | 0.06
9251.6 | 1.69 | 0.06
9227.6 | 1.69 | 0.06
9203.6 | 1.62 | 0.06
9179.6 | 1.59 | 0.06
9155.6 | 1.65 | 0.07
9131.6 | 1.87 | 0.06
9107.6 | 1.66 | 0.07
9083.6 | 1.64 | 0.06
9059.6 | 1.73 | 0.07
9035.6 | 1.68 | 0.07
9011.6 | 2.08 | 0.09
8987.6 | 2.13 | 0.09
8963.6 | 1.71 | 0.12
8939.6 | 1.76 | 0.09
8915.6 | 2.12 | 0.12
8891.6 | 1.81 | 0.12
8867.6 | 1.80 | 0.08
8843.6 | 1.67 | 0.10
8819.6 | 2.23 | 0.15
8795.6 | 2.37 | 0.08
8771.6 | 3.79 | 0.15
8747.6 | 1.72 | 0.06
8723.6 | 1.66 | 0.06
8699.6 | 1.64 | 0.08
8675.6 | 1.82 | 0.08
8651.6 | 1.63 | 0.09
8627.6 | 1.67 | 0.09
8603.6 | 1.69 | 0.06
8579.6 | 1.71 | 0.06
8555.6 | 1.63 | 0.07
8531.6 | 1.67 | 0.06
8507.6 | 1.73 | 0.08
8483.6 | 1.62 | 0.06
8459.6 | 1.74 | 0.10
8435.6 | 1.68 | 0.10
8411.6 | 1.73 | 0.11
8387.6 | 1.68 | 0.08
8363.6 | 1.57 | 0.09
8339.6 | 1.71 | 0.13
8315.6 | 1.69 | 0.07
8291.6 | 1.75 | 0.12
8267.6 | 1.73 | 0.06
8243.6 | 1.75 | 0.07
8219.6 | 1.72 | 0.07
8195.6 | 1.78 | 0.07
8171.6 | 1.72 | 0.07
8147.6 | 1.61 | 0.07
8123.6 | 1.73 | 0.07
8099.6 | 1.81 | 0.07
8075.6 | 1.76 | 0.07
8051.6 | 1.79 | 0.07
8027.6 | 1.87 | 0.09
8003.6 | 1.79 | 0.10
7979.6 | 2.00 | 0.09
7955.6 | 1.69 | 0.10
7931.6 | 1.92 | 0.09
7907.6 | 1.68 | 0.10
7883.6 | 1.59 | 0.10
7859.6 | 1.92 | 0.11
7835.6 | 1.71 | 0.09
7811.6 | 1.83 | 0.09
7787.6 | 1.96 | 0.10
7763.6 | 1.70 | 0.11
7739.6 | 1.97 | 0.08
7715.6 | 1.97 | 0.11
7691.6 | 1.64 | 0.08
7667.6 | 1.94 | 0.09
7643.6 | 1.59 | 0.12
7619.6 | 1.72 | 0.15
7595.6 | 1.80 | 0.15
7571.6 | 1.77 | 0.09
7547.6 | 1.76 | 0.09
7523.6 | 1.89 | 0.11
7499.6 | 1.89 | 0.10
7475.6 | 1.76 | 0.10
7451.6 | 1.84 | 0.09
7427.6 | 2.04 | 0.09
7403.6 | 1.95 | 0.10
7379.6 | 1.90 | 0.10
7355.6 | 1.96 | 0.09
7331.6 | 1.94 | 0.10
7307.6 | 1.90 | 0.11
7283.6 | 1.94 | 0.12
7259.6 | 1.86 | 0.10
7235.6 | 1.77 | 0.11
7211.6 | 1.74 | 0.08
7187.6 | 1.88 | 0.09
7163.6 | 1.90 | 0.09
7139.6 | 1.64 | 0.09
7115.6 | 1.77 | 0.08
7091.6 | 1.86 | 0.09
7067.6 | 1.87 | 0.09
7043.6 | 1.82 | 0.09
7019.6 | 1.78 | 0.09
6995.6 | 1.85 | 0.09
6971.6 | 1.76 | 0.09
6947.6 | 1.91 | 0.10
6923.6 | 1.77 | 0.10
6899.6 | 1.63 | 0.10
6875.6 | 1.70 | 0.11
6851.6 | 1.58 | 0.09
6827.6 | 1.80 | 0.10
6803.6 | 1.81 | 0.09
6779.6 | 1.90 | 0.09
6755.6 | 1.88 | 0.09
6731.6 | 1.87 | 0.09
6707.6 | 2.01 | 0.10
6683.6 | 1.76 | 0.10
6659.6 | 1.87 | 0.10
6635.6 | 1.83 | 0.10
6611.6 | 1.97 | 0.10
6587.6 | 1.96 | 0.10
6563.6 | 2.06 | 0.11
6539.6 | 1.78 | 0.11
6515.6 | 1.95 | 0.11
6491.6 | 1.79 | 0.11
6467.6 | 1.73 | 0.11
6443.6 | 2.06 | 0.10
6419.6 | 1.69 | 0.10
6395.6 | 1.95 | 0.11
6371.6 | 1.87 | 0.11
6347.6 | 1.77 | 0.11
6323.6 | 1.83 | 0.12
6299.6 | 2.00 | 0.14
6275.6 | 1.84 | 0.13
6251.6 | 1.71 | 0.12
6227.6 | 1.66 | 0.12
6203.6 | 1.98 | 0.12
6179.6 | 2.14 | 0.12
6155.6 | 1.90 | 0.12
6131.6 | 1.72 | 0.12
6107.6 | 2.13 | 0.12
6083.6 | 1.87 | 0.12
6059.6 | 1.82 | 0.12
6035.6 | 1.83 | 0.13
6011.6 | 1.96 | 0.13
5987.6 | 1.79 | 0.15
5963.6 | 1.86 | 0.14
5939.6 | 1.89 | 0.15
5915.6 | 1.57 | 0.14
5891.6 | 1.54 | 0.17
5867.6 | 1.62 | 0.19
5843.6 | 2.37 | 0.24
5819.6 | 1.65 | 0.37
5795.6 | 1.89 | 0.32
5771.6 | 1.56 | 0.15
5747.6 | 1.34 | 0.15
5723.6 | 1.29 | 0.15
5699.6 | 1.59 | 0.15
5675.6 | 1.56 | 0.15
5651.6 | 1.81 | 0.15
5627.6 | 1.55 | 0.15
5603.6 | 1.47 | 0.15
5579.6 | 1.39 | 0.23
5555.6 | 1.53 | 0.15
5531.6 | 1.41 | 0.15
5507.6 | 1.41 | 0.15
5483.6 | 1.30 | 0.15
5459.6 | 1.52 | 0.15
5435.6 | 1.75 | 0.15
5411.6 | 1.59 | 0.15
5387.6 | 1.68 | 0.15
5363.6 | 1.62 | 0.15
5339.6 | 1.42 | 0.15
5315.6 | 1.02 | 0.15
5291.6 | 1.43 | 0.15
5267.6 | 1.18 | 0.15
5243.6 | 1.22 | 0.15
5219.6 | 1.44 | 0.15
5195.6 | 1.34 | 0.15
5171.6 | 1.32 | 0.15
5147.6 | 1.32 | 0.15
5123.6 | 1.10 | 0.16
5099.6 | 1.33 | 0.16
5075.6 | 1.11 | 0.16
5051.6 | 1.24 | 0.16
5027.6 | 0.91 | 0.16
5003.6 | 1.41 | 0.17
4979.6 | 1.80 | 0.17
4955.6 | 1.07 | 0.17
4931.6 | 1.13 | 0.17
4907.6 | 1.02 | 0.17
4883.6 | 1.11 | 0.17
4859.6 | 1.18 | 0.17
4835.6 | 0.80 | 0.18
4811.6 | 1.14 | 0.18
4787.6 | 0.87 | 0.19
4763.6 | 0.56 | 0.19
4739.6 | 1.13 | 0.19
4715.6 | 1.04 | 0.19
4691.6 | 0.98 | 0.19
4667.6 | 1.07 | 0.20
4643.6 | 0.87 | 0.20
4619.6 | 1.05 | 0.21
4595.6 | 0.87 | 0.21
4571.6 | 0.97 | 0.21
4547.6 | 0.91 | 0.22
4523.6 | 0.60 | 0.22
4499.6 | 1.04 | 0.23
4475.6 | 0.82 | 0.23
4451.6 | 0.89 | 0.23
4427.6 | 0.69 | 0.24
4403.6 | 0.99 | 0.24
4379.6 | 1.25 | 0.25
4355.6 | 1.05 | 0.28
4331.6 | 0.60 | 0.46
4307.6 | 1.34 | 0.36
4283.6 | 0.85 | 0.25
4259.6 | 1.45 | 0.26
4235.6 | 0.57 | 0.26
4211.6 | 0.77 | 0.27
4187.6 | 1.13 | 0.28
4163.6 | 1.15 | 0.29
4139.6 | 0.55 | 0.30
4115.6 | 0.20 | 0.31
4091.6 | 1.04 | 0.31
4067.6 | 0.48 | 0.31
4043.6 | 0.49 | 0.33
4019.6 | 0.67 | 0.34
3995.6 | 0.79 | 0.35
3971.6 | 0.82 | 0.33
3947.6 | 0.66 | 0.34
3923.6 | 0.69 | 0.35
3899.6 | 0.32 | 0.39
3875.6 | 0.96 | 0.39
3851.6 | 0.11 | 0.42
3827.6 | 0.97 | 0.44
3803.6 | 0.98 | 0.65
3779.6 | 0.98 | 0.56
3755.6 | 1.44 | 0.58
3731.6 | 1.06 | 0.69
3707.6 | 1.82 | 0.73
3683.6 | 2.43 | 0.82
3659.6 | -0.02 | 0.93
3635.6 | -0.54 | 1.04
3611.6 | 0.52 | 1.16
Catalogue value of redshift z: 0.338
